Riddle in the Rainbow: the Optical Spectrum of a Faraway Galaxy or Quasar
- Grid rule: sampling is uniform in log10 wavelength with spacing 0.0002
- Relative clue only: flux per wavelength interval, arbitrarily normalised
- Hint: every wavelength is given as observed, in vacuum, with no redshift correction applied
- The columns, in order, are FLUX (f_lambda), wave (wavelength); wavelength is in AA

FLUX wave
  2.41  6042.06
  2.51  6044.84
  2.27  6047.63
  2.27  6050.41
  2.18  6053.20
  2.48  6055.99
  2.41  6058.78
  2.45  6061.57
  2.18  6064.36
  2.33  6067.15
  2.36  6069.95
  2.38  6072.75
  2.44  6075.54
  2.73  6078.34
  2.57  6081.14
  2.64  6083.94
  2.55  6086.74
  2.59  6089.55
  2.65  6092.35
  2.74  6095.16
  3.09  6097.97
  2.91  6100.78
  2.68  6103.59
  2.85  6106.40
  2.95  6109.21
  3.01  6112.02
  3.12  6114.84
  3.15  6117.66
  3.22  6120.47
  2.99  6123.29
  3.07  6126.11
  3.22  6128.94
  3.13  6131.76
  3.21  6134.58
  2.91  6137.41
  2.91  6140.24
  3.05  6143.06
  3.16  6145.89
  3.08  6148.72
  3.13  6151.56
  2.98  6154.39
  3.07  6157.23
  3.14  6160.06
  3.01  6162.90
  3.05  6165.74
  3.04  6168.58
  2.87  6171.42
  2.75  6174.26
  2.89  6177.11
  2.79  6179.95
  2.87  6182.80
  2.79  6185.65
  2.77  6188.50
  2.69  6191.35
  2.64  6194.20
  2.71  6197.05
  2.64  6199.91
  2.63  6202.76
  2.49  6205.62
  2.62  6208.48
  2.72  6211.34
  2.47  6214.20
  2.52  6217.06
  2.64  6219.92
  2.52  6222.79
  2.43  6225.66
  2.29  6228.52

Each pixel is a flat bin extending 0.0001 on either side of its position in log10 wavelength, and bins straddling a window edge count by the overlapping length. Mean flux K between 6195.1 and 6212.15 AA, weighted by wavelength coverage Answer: 2.63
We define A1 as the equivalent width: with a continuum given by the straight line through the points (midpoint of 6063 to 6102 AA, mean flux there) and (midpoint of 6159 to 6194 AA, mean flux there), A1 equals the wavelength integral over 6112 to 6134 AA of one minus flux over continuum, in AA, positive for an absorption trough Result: -3.4 AA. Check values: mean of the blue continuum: 2.58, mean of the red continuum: 2.88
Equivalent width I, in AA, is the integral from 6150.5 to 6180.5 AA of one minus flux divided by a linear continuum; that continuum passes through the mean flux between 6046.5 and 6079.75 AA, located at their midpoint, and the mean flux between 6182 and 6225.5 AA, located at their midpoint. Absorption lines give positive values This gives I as -4.8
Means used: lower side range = 2.37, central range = 2.98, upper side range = 2.64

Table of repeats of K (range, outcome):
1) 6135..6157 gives 3.04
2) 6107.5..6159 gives 3.07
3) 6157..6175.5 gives 2.99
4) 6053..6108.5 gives 2.57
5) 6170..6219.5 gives 2.7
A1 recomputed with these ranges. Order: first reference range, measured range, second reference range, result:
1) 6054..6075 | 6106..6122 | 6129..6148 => -1.2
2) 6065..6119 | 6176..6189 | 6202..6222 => -1.0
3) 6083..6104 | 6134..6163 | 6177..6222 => -3.8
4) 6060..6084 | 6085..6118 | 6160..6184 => -3.3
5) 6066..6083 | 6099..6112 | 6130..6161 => -0.6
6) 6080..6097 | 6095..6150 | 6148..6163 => -3.3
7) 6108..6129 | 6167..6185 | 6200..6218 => -0.7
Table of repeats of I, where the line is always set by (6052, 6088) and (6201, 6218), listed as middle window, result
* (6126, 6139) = -3.15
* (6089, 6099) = -1.25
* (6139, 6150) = -2.36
